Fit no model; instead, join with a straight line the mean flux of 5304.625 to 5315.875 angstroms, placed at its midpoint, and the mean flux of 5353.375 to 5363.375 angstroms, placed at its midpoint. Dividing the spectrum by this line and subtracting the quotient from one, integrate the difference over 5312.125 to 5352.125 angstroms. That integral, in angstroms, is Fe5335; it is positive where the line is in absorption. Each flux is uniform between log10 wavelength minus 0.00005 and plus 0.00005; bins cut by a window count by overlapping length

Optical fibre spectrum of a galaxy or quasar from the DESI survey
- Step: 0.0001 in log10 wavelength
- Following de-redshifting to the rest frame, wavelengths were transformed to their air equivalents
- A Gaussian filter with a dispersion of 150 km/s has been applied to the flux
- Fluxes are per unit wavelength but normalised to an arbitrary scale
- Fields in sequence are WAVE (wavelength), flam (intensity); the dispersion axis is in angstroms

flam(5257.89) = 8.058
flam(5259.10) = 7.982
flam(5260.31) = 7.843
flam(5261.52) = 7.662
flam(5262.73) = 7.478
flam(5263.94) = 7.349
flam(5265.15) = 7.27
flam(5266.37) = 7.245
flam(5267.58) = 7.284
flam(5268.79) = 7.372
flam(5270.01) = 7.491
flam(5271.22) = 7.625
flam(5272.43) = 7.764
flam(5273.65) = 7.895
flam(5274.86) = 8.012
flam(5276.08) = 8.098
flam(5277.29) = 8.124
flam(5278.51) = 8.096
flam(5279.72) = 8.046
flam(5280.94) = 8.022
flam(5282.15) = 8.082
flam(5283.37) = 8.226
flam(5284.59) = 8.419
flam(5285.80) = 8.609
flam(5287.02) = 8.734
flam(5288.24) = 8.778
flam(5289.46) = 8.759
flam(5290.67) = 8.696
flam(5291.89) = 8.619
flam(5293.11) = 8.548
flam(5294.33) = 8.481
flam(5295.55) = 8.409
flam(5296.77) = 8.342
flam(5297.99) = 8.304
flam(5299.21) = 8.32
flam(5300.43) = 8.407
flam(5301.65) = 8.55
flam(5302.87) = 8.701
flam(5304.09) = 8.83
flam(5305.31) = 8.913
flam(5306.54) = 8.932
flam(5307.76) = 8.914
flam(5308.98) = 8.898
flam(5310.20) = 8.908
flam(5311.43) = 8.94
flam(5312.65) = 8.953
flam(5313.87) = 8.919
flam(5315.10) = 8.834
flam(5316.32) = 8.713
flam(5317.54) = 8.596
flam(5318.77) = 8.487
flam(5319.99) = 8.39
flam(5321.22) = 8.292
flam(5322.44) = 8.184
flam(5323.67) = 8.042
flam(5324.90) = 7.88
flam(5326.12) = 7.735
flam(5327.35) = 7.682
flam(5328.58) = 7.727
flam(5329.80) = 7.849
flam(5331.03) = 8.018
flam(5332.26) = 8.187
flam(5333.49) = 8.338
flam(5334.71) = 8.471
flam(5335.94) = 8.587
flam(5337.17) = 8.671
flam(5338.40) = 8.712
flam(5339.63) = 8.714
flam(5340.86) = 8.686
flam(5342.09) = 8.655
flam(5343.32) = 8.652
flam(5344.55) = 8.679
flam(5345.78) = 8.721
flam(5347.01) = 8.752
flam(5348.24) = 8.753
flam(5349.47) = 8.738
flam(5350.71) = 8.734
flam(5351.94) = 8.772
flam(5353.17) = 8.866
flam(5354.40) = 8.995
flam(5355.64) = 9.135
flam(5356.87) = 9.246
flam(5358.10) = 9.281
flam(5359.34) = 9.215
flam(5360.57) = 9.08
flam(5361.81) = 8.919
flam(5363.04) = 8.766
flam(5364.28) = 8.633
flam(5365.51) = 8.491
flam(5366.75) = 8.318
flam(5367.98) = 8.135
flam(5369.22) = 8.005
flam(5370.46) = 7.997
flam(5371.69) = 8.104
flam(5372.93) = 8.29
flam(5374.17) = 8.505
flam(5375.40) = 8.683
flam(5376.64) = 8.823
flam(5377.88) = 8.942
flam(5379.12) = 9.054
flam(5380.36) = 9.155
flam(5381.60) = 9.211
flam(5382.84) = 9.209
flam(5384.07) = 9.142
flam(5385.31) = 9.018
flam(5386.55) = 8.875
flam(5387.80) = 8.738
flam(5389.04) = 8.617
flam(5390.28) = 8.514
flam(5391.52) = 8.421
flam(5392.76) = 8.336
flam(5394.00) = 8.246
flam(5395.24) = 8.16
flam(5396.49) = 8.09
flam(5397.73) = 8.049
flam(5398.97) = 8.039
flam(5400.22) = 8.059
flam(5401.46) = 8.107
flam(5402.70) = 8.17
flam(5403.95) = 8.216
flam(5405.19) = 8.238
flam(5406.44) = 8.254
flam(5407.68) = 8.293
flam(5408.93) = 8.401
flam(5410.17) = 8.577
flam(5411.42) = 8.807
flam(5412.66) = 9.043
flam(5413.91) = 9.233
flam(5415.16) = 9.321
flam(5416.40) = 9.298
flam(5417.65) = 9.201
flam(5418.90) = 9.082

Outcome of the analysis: 2.4 angstroms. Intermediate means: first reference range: 8.91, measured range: 8.45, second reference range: 9.08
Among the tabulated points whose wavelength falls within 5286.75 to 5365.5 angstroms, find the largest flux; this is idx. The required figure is 9.281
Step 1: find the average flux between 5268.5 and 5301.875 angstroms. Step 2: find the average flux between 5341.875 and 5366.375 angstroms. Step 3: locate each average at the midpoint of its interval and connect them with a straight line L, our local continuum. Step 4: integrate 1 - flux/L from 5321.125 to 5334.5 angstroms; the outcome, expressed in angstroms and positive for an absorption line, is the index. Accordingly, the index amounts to 1.0 angstroms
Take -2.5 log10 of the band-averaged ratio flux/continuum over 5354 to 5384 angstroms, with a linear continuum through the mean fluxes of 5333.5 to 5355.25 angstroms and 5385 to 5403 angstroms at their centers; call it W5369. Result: -0.03 mag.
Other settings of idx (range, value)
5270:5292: 8.778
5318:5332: 8.487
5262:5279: 8.124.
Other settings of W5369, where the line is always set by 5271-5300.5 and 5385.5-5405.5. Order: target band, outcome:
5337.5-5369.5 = -0.057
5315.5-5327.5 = 0.010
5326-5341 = 0.006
